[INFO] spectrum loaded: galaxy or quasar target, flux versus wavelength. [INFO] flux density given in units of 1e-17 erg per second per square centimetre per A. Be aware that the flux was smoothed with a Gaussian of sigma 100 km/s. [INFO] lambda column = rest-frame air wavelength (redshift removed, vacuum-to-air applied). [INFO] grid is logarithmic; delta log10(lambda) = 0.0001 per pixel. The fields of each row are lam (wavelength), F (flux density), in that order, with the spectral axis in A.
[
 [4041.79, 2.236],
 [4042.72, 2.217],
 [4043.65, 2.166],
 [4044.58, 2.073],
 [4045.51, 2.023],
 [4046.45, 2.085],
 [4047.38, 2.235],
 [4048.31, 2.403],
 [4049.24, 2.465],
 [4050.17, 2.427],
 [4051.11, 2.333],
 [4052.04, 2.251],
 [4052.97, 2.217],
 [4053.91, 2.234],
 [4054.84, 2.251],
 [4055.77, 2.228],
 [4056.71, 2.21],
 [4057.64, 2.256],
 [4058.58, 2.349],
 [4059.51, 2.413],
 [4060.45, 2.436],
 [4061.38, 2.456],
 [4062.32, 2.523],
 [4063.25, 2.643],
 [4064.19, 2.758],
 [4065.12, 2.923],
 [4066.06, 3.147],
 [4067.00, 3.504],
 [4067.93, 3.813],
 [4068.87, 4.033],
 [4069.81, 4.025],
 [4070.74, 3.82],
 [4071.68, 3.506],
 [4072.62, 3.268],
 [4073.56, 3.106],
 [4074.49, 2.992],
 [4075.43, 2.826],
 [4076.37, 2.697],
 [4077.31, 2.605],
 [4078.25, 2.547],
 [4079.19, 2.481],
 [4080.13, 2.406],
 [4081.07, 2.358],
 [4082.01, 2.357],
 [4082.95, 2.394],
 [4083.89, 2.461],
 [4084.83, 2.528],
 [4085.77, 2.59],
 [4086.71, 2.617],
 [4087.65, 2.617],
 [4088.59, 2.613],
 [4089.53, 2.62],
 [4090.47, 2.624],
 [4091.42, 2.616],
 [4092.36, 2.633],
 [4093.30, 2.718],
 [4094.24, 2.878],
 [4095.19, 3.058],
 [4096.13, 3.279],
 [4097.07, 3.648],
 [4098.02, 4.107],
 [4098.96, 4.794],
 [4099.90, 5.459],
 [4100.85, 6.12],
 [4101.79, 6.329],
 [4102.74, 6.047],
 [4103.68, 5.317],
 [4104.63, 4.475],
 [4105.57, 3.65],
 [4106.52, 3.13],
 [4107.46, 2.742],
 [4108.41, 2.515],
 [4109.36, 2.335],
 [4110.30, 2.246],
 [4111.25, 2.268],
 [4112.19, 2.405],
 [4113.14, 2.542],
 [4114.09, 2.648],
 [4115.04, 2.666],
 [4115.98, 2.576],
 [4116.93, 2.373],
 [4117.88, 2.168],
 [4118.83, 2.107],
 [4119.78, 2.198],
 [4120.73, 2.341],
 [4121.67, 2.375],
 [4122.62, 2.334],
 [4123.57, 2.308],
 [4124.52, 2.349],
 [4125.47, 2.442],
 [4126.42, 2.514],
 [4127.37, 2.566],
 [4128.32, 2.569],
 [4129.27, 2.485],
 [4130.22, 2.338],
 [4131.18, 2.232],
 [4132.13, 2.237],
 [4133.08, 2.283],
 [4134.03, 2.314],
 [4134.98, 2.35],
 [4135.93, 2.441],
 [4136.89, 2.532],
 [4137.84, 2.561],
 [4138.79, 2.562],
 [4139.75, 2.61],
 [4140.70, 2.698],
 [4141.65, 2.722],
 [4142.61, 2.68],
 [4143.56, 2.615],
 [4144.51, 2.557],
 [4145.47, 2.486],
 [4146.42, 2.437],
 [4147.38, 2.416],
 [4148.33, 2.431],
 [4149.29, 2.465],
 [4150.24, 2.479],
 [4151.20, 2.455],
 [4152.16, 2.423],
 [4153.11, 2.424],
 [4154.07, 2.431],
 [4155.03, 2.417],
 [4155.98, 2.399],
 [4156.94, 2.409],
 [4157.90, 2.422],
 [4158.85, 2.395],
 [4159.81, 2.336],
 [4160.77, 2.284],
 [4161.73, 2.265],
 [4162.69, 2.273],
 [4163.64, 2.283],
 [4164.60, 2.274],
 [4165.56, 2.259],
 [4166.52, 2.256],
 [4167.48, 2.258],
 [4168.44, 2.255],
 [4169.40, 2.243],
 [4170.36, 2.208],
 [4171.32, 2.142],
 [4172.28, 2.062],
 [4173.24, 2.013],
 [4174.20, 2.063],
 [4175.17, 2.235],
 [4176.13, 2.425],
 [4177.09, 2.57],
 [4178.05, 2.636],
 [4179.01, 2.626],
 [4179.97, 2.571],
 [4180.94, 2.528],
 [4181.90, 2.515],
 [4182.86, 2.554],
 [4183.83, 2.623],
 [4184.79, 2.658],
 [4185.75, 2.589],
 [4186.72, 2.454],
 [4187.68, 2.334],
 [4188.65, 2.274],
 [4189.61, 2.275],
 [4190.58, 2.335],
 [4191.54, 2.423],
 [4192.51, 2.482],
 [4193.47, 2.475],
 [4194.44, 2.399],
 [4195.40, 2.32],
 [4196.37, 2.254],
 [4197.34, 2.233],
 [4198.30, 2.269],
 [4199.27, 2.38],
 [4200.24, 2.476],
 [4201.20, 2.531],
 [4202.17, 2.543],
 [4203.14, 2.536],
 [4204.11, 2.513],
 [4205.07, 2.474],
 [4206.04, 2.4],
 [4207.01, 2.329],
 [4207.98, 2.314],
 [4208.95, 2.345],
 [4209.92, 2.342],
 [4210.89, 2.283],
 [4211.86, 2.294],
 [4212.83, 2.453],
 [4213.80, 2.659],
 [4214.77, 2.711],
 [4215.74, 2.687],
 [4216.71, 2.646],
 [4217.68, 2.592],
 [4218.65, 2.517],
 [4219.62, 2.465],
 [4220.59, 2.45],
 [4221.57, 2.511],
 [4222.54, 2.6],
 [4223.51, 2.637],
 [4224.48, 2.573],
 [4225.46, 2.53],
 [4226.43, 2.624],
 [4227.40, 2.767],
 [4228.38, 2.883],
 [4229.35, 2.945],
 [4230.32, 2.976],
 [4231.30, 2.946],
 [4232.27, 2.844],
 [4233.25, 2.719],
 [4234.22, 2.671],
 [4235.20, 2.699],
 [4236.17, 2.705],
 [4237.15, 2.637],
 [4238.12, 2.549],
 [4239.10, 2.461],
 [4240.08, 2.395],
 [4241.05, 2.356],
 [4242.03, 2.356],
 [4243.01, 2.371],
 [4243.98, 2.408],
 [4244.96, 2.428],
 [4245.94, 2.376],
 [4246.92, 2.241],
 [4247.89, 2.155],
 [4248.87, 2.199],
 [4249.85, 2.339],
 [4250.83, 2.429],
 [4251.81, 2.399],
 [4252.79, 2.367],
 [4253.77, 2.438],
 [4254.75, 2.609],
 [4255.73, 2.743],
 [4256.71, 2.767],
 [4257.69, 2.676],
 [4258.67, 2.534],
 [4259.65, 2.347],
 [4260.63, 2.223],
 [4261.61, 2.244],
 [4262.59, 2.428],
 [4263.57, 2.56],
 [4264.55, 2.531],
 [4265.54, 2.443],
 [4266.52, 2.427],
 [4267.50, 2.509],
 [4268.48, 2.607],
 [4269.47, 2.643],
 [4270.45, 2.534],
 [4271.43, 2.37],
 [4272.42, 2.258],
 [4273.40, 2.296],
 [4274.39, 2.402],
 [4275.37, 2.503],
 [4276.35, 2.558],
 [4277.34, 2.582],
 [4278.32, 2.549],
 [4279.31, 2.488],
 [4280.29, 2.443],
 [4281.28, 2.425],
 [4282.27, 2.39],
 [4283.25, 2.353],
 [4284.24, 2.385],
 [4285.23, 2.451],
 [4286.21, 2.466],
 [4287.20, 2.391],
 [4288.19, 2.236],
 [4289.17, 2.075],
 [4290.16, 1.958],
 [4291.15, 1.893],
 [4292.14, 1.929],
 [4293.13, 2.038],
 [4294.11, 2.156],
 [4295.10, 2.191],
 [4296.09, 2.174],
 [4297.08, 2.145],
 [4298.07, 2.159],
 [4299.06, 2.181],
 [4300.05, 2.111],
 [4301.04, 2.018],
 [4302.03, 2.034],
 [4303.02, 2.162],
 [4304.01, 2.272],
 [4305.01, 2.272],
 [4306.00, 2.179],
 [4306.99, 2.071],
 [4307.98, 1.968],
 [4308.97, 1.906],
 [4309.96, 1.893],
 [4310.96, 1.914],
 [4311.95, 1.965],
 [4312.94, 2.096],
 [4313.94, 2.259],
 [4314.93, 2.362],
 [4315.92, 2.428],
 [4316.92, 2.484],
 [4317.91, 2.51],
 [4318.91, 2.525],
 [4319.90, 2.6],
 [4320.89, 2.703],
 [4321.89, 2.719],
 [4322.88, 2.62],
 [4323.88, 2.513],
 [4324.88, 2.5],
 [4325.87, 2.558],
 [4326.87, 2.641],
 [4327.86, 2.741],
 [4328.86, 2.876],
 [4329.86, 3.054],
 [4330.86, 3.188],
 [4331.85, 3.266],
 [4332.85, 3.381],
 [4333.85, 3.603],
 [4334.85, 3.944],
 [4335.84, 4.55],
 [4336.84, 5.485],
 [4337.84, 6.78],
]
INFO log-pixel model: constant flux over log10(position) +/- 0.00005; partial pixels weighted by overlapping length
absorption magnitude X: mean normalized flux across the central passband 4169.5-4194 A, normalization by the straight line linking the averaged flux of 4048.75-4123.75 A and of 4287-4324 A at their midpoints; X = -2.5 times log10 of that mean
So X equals 0.10 mag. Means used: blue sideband 2.94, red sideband 2.21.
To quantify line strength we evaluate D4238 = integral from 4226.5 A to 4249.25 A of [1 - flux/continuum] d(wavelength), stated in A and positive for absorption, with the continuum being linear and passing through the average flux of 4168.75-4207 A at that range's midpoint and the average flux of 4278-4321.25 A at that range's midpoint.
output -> -2.4 A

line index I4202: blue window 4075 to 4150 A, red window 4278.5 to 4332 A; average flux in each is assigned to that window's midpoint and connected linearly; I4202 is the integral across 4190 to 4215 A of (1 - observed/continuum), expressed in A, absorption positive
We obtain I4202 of 1.8 A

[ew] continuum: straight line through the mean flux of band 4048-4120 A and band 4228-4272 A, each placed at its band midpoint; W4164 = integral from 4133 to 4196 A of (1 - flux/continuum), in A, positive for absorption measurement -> 7.8 A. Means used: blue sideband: 2.97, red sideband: 2.52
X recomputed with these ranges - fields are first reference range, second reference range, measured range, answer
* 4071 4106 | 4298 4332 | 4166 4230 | 0.173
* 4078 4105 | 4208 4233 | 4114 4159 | 0.268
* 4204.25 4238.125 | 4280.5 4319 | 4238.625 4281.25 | -0.023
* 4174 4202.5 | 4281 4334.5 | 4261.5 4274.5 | -0.023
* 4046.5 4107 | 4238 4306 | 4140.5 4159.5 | 0.131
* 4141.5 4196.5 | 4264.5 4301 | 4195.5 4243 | -0.078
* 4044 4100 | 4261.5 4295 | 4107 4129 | 0.116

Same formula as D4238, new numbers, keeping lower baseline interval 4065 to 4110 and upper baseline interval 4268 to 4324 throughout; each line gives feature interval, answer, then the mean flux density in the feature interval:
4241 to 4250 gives 0.8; 2.32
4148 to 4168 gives 4.1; 2.36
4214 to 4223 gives 0.3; 2.58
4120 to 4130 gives 2.3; 2.42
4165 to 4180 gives 3.1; 2.29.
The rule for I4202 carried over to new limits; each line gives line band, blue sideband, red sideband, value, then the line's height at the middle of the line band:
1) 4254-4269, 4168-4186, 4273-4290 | -0.67 A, 2.4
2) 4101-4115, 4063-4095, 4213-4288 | -3.43 A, 2.82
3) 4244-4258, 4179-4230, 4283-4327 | -0.32 A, 2.38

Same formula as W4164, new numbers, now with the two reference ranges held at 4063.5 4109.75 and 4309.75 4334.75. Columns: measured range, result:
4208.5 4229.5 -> 2.7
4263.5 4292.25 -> 3.9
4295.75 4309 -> 2.8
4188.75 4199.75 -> 2.4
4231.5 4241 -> 0.9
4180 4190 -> 1.8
